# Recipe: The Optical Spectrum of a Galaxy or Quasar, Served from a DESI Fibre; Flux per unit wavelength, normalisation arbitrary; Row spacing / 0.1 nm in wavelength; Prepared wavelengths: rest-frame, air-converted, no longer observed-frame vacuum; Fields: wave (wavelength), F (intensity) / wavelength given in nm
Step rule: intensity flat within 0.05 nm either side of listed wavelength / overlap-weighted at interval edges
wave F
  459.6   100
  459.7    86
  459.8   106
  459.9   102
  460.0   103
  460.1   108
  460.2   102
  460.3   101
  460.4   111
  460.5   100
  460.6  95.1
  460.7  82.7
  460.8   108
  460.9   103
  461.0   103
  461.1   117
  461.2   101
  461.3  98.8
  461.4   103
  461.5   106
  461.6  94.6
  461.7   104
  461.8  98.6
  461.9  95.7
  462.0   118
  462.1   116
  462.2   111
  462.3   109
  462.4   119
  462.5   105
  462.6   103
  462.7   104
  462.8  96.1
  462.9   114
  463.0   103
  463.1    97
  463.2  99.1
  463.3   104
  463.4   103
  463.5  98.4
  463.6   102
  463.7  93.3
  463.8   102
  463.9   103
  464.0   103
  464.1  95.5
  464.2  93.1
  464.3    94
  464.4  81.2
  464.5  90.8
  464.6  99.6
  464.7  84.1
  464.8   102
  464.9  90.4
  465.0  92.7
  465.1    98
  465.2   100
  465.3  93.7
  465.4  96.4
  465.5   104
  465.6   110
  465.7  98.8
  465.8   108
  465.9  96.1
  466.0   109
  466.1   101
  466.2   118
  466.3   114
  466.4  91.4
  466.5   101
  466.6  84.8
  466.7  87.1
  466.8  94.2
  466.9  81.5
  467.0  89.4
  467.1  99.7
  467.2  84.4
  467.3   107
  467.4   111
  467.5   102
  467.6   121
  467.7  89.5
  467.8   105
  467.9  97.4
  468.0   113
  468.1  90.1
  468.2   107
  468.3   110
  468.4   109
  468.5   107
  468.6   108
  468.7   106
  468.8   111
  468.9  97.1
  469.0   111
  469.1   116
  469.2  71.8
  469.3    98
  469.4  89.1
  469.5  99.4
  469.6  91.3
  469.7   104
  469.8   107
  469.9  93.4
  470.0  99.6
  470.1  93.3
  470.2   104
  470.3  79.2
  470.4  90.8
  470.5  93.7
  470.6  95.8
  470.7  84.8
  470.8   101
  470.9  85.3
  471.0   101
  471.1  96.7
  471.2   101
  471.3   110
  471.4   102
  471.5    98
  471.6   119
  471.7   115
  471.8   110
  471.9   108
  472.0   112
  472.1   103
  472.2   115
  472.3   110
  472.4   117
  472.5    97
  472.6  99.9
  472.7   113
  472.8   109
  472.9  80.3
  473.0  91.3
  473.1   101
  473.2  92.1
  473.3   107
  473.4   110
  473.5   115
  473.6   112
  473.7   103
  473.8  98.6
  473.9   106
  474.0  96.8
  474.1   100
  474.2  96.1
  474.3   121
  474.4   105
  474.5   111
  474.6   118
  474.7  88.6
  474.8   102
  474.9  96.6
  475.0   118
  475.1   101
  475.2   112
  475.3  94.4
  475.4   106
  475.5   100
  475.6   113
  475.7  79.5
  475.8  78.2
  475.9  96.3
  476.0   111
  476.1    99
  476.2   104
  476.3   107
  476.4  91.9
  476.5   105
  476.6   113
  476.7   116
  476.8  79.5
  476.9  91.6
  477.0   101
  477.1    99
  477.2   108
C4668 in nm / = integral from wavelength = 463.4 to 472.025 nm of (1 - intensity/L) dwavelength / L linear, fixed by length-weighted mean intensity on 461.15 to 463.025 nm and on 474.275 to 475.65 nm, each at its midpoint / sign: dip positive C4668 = 0.50 nm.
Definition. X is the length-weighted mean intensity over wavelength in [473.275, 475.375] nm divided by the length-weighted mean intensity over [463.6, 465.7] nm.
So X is 1.09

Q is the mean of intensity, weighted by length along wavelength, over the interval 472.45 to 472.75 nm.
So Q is 103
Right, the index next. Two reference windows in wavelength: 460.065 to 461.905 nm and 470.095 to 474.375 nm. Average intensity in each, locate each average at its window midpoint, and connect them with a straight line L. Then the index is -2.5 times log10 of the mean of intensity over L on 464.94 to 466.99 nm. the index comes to 0.04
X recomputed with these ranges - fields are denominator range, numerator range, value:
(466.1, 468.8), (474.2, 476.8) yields 1.02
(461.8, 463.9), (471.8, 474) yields 1.00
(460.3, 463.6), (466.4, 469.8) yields 0.96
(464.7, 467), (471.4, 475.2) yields 1.07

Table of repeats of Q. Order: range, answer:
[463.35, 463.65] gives 101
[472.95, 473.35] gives 97.9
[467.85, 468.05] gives 105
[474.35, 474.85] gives 105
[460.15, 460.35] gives 102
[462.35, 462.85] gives 105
